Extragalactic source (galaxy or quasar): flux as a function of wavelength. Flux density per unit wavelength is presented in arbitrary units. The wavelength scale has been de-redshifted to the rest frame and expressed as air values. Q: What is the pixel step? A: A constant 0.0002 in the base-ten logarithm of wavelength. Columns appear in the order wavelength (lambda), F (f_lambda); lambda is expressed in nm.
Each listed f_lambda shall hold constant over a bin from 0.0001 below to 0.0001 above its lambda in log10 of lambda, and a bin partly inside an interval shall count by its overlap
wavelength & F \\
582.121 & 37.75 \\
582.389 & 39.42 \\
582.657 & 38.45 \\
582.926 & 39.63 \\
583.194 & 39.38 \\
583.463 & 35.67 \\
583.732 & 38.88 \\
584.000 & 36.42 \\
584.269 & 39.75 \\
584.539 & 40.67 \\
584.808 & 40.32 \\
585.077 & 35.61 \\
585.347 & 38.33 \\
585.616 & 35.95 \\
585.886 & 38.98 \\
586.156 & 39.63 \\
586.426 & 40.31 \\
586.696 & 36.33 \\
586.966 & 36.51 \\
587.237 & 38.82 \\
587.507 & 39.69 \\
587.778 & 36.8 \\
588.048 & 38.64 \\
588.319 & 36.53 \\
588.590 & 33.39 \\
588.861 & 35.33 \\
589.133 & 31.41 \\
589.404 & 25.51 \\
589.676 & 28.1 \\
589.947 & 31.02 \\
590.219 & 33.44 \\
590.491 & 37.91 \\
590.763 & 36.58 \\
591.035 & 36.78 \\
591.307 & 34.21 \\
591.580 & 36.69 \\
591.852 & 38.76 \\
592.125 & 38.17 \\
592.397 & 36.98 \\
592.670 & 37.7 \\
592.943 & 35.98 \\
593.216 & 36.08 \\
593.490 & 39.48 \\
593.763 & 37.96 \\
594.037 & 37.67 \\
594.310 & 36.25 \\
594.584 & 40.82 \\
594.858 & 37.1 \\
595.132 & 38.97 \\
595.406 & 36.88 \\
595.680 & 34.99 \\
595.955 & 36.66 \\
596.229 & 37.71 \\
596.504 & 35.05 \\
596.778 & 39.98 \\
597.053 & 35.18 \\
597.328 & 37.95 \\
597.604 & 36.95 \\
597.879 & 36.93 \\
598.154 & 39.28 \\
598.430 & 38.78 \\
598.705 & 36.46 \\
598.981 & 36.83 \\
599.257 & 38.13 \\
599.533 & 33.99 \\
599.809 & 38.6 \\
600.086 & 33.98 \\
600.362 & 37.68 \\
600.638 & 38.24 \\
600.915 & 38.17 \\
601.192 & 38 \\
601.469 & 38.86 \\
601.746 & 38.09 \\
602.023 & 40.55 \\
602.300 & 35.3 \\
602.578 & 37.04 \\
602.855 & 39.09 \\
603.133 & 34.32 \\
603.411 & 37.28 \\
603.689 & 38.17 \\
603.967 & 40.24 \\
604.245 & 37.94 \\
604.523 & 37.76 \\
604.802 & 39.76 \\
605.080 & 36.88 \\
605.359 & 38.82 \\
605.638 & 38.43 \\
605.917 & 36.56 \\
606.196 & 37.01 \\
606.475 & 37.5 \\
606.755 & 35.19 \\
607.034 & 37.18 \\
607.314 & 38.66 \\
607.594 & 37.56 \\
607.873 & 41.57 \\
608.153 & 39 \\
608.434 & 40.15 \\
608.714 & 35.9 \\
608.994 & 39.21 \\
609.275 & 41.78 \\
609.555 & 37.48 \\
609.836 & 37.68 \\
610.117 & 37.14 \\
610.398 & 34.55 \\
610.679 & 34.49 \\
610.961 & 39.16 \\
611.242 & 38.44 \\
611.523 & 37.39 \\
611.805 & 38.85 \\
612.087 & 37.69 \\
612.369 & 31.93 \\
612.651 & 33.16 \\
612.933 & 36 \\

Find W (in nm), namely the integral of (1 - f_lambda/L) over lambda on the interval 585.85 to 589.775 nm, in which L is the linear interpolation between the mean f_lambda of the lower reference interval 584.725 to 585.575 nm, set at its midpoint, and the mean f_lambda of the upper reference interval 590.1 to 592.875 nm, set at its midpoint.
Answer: 0.17 nm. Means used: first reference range 37.7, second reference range 36.7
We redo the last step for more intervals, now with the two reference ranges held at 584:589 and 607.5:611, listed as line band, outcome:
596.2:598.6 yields 0.03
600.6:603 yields -0.01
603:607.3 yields 0.05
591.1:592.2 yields 0.03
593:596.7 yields 0.05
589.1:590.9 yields 0.28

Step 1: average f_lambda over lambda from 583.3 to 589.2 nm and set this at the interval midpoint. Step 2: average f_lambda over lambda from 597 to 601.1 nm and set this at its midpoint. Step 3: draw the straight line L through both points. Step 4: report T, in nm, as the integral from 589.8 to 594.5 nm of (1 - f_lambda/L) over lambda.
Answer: 0.10 nm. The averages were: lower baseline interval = 37.5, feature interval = 36.6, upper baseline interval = 37.2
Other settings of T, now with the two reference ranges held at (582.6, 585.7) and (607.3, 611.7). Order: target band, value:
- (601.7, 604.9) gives 0.02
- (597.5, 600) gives 0.06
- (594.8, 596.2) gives 0.05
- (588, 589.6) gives 0.22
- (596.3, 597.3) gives 0.03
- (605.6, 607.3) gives 0.05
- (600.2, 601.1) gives 0.01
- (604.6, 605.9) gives 0.00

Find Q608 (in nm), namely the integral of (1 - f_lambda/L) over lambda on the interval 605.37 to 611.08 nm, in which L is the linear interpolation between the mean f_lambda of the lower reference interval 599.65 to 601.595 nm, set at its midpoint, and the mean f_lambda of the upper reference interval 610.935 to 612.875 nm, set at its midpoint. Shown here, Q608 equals -0.15 nm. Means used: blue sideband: 37.6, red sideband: 36.5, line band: 37.8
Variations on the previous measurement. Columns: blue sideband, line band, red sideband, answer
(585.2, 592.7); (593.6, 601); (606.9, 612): -0.09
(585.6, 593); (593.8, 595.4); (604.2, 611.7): -0.07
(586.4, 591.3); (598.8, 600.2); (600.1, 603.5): 0.03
